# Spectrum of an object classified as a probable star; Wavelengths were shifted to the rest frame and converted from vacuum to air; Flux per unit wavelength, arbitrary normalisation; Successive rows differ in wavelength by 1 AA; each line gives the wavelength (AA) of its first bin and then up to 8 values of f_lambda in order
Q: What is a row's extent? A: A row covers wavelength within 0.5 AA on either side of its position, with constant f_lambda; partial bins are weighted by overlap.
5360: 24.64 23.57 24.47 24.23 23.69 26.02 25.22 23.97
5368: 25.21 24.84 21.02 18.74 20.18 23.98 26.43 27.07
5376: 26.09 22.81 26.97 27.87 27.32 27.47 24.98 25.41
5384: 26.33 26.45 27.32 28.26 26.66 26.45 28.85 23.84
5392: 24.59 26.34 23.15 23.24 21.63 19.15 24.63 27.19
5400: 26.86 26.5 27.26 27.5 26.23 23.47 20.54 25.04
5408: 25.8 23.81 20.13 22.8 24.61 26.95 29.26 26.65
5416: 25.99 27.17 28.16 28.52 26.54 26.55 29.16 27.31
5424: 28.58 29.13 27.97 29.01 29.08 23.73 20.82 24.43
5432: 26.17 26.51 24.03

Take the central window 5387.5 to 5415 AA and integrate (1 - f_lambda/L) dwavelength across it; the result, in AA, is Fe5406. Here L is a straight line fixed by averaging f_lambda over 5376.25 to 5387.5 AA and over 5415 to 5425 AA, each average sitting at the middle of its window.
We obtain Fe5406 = 2.1 AA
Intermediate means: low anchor 26.5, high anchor 27.6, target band 24.9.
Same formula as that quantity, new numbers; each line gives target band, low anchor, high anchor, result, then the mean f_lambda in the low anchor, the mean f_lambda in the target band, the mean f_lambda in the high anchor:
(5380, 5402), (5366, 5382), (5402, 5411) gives -1.0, 24.7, 25.6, 24.2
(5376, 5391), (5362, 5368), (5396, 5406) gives -1.0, 24.7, 26.5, 25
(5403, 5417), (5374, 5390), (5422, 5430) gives 1.2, 26.6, 24.9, 27.5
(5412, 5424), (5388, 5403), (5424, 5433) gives -0.6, 25.1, 27.4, 26.4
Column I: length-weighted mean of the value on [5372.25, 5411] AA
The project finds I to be 25.3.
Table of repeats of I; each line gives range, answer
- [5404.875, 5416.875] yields 24.7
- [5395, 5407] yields 24.6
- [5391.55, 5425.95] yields 25.6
